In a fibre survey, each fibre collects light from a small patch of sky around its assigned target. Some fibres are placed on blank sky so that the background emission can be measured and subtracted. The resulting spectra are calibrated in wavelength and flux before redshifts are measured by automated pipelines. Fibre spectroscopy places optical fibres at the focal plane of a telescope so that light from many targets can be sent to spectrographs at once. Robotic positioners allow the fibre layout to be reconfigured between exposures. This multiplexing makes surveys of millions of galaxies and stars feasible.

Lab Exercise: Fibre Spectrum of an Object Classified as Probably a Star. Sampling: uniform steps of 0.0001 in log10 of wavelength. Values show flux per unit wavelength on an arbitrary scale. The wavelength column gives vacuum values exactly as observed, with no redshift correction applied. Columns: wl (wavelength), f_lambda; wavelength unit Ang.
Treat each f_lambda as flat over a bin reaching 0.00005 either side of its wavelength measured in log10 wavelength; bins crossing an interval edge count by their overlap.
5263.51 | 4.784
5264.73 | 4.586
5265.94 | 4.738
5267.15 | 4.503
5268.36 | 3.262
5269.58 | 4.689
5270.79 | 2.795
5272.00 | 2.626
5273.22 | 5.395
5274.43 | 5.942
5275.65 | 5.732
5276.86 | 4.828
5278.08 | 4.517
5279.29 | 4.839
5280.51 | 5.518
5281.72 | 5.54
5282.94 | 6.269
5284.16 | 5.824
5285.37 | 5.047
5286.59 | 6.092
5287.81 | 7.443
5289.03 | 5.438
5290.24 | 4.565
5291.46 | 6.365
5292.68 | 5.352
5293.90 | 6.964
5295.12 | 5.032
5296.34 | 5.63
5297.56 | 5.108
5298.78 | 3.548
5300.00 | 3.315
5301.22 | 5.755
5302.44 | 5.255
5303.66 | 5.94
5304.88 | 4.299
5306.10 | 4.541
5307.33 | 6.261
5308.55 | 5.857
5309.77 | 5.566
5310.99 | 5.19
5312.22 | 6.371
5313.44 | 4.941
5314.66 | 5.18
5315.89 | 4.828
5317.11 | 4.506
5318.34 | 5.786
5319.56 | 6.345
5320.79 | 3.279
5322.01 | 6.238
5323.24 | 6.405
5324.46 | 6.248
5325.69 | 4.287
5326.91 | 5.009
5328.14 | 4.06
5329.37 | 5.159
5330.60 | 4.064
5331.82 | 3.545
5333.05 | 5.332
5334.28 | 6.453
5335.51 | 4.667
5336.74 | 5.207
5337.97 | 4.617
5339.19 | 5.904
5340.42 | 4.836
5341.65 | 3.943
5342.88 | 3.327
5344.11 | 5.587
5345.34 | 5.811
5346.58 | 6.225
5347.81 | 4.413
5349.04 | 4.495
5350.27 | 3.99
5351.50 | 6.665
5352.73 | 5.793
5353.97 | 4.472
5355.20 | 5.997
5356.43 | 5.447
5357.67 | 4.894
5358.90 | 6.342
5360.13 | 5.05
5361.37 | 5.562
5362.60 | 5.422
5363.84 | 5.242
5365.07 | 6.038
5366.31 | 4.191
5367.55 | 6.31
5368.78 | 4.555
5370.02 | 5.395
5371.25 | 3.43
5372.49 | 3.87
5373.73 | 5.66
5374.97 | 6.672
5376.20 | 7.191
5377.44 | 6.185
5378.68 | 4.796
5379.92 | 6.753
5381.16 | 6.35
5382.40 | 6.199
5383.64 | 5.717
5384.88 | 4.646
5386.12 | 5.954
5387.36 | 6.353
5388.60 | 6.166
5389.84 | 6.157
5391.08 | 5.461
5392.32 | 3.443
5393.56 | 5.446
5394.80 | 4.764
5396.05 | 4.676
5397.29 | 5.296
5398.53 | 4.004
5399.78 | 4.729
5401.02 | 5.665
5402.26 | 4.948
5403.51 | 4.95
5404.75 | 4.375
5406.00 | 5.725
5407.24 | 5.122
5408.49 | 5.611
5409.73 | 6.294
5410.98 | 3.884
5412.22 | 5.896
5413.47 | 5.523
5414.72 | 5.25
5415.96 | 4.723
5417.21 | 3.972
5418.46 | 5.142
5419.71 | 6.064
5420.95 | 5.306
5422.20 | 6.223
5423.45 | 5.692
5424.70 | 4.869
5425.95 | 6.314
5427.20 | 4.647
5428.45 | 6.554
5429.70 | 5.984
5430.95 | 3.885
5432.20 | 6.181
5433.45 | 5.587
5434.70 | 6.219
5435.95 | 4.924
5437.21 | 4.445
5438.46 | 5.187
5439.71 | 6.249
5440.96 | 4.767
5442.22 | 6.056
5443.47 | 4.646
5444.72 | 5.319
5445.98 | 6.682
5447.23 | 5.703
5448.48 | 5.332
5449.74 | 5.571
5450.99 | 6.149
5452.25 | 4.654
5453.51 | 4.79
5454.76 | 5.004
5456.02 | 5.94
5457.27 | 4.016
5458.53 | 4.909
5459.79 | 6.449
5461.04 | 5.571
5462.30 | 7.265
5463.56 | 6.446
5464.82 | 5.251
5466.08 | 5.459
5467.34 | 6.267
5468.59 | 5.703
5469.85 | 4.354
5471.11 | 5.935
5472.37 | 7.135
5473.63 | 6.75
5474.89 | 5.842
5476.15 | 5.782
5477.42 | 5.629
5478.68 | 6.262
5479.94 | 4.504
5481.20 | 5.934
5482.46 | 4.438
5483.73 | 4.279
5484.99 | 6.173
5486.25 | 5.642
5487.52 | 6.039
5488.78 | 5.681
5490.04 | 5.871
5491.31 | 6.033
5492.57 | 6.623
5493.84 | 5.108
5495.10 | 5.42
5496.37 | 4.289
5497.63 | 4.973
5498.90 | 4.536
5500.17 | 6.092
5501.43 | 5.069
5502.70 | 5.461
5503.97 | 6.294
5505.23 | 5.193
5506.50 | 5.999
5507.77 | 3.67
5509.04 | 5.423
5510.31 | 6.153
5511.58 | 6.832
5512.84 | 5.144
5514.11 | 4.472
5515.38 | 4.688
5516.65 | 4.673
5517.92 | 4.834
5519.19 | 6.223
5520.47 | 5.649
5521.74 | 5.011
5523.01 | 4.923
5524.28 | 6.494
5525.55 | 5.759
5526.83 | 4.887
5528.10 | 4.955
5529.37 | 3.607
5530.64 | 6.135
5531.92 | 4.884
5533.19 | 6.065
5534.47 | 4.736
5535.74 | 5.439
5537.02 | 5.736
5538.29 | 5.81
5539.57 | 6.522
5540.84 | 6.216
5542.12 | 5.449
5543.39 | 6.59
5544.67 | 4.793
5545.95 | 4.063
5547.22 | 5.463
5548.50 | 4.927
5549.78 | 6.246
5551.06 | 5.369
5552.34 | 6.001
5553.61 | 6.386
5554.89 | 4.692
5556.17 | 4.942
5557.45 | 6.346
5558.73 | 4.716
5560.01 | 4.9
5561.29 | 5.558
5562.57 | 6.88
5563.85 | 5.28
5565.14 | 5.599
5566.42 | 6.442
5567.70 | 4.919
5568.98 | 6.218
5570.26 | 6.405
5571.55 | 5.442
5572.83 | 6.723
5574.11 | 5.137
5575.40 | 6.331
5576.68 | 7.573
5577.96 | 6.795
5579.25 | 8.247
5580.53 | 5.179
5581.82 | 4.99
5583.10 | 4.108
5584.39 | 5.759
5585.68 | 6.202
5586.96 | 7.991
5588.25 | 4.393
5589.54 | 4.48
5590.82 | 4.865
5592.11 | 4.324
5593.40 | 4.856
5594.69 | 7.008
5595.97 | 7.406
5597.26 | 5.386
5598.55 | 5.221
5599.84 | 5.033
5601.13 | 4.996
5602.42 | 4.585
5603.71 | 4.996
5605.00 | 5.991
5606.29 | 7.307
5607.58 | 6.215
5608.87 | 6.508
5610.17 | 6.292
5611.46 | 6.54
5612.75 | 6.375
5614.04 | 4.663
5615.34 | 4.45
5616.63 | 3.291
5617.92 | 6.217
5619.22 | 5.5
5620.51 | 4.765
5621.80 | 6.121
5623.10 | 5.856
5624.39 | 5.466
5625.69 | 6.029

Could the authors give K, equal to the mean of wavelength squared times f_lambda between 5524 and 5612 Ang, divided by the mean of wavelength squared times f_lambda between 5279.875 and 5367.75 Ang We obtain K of 1.18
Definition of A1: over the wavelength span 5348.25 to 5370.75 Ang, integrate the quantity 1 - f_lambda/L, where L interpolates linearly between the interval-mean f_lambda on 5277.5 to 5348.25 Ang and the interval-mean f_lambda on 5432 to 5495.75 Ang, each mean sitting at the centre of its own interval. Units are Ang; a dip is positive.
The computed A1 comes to 0.2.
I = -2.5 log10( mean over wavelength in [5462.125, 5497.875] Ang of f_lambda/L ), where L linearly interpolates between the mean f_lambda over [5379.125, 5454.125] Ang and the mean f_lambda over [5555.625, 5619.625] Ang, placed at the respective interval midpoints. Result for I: -0.03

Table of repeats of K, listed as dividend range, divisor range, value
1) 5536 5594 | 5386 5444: 1.13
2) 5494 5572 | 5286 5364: 1.12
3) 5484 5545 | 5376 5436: 1.05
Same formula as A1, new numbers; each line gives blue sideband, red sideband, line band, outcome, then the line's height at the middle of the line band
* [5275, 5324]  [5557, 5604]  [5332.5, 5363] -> 1.3 Ang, 5.45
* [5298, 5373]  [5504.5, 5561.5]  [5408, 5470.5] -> -2.4 Ang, 5.26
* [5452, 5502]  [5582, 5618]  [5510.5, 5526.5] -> 0.4 Ang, 5.55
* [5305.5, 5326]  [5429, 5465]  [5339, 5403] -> 1.6 Ang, 5.45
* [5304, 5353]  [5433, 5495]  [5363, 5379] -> -0.2 Ang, 5.28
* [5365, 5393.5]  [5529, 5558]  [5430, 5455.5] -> 0.7 Ang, 5.52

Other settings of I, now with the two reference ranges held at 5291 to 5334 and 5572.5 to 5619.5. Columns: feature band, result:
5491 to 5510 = 0.039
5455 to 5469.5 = -0.046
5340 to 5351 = 0.109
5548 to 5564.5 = 0.017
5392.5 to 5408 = 0.089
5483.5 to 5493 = -0.061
